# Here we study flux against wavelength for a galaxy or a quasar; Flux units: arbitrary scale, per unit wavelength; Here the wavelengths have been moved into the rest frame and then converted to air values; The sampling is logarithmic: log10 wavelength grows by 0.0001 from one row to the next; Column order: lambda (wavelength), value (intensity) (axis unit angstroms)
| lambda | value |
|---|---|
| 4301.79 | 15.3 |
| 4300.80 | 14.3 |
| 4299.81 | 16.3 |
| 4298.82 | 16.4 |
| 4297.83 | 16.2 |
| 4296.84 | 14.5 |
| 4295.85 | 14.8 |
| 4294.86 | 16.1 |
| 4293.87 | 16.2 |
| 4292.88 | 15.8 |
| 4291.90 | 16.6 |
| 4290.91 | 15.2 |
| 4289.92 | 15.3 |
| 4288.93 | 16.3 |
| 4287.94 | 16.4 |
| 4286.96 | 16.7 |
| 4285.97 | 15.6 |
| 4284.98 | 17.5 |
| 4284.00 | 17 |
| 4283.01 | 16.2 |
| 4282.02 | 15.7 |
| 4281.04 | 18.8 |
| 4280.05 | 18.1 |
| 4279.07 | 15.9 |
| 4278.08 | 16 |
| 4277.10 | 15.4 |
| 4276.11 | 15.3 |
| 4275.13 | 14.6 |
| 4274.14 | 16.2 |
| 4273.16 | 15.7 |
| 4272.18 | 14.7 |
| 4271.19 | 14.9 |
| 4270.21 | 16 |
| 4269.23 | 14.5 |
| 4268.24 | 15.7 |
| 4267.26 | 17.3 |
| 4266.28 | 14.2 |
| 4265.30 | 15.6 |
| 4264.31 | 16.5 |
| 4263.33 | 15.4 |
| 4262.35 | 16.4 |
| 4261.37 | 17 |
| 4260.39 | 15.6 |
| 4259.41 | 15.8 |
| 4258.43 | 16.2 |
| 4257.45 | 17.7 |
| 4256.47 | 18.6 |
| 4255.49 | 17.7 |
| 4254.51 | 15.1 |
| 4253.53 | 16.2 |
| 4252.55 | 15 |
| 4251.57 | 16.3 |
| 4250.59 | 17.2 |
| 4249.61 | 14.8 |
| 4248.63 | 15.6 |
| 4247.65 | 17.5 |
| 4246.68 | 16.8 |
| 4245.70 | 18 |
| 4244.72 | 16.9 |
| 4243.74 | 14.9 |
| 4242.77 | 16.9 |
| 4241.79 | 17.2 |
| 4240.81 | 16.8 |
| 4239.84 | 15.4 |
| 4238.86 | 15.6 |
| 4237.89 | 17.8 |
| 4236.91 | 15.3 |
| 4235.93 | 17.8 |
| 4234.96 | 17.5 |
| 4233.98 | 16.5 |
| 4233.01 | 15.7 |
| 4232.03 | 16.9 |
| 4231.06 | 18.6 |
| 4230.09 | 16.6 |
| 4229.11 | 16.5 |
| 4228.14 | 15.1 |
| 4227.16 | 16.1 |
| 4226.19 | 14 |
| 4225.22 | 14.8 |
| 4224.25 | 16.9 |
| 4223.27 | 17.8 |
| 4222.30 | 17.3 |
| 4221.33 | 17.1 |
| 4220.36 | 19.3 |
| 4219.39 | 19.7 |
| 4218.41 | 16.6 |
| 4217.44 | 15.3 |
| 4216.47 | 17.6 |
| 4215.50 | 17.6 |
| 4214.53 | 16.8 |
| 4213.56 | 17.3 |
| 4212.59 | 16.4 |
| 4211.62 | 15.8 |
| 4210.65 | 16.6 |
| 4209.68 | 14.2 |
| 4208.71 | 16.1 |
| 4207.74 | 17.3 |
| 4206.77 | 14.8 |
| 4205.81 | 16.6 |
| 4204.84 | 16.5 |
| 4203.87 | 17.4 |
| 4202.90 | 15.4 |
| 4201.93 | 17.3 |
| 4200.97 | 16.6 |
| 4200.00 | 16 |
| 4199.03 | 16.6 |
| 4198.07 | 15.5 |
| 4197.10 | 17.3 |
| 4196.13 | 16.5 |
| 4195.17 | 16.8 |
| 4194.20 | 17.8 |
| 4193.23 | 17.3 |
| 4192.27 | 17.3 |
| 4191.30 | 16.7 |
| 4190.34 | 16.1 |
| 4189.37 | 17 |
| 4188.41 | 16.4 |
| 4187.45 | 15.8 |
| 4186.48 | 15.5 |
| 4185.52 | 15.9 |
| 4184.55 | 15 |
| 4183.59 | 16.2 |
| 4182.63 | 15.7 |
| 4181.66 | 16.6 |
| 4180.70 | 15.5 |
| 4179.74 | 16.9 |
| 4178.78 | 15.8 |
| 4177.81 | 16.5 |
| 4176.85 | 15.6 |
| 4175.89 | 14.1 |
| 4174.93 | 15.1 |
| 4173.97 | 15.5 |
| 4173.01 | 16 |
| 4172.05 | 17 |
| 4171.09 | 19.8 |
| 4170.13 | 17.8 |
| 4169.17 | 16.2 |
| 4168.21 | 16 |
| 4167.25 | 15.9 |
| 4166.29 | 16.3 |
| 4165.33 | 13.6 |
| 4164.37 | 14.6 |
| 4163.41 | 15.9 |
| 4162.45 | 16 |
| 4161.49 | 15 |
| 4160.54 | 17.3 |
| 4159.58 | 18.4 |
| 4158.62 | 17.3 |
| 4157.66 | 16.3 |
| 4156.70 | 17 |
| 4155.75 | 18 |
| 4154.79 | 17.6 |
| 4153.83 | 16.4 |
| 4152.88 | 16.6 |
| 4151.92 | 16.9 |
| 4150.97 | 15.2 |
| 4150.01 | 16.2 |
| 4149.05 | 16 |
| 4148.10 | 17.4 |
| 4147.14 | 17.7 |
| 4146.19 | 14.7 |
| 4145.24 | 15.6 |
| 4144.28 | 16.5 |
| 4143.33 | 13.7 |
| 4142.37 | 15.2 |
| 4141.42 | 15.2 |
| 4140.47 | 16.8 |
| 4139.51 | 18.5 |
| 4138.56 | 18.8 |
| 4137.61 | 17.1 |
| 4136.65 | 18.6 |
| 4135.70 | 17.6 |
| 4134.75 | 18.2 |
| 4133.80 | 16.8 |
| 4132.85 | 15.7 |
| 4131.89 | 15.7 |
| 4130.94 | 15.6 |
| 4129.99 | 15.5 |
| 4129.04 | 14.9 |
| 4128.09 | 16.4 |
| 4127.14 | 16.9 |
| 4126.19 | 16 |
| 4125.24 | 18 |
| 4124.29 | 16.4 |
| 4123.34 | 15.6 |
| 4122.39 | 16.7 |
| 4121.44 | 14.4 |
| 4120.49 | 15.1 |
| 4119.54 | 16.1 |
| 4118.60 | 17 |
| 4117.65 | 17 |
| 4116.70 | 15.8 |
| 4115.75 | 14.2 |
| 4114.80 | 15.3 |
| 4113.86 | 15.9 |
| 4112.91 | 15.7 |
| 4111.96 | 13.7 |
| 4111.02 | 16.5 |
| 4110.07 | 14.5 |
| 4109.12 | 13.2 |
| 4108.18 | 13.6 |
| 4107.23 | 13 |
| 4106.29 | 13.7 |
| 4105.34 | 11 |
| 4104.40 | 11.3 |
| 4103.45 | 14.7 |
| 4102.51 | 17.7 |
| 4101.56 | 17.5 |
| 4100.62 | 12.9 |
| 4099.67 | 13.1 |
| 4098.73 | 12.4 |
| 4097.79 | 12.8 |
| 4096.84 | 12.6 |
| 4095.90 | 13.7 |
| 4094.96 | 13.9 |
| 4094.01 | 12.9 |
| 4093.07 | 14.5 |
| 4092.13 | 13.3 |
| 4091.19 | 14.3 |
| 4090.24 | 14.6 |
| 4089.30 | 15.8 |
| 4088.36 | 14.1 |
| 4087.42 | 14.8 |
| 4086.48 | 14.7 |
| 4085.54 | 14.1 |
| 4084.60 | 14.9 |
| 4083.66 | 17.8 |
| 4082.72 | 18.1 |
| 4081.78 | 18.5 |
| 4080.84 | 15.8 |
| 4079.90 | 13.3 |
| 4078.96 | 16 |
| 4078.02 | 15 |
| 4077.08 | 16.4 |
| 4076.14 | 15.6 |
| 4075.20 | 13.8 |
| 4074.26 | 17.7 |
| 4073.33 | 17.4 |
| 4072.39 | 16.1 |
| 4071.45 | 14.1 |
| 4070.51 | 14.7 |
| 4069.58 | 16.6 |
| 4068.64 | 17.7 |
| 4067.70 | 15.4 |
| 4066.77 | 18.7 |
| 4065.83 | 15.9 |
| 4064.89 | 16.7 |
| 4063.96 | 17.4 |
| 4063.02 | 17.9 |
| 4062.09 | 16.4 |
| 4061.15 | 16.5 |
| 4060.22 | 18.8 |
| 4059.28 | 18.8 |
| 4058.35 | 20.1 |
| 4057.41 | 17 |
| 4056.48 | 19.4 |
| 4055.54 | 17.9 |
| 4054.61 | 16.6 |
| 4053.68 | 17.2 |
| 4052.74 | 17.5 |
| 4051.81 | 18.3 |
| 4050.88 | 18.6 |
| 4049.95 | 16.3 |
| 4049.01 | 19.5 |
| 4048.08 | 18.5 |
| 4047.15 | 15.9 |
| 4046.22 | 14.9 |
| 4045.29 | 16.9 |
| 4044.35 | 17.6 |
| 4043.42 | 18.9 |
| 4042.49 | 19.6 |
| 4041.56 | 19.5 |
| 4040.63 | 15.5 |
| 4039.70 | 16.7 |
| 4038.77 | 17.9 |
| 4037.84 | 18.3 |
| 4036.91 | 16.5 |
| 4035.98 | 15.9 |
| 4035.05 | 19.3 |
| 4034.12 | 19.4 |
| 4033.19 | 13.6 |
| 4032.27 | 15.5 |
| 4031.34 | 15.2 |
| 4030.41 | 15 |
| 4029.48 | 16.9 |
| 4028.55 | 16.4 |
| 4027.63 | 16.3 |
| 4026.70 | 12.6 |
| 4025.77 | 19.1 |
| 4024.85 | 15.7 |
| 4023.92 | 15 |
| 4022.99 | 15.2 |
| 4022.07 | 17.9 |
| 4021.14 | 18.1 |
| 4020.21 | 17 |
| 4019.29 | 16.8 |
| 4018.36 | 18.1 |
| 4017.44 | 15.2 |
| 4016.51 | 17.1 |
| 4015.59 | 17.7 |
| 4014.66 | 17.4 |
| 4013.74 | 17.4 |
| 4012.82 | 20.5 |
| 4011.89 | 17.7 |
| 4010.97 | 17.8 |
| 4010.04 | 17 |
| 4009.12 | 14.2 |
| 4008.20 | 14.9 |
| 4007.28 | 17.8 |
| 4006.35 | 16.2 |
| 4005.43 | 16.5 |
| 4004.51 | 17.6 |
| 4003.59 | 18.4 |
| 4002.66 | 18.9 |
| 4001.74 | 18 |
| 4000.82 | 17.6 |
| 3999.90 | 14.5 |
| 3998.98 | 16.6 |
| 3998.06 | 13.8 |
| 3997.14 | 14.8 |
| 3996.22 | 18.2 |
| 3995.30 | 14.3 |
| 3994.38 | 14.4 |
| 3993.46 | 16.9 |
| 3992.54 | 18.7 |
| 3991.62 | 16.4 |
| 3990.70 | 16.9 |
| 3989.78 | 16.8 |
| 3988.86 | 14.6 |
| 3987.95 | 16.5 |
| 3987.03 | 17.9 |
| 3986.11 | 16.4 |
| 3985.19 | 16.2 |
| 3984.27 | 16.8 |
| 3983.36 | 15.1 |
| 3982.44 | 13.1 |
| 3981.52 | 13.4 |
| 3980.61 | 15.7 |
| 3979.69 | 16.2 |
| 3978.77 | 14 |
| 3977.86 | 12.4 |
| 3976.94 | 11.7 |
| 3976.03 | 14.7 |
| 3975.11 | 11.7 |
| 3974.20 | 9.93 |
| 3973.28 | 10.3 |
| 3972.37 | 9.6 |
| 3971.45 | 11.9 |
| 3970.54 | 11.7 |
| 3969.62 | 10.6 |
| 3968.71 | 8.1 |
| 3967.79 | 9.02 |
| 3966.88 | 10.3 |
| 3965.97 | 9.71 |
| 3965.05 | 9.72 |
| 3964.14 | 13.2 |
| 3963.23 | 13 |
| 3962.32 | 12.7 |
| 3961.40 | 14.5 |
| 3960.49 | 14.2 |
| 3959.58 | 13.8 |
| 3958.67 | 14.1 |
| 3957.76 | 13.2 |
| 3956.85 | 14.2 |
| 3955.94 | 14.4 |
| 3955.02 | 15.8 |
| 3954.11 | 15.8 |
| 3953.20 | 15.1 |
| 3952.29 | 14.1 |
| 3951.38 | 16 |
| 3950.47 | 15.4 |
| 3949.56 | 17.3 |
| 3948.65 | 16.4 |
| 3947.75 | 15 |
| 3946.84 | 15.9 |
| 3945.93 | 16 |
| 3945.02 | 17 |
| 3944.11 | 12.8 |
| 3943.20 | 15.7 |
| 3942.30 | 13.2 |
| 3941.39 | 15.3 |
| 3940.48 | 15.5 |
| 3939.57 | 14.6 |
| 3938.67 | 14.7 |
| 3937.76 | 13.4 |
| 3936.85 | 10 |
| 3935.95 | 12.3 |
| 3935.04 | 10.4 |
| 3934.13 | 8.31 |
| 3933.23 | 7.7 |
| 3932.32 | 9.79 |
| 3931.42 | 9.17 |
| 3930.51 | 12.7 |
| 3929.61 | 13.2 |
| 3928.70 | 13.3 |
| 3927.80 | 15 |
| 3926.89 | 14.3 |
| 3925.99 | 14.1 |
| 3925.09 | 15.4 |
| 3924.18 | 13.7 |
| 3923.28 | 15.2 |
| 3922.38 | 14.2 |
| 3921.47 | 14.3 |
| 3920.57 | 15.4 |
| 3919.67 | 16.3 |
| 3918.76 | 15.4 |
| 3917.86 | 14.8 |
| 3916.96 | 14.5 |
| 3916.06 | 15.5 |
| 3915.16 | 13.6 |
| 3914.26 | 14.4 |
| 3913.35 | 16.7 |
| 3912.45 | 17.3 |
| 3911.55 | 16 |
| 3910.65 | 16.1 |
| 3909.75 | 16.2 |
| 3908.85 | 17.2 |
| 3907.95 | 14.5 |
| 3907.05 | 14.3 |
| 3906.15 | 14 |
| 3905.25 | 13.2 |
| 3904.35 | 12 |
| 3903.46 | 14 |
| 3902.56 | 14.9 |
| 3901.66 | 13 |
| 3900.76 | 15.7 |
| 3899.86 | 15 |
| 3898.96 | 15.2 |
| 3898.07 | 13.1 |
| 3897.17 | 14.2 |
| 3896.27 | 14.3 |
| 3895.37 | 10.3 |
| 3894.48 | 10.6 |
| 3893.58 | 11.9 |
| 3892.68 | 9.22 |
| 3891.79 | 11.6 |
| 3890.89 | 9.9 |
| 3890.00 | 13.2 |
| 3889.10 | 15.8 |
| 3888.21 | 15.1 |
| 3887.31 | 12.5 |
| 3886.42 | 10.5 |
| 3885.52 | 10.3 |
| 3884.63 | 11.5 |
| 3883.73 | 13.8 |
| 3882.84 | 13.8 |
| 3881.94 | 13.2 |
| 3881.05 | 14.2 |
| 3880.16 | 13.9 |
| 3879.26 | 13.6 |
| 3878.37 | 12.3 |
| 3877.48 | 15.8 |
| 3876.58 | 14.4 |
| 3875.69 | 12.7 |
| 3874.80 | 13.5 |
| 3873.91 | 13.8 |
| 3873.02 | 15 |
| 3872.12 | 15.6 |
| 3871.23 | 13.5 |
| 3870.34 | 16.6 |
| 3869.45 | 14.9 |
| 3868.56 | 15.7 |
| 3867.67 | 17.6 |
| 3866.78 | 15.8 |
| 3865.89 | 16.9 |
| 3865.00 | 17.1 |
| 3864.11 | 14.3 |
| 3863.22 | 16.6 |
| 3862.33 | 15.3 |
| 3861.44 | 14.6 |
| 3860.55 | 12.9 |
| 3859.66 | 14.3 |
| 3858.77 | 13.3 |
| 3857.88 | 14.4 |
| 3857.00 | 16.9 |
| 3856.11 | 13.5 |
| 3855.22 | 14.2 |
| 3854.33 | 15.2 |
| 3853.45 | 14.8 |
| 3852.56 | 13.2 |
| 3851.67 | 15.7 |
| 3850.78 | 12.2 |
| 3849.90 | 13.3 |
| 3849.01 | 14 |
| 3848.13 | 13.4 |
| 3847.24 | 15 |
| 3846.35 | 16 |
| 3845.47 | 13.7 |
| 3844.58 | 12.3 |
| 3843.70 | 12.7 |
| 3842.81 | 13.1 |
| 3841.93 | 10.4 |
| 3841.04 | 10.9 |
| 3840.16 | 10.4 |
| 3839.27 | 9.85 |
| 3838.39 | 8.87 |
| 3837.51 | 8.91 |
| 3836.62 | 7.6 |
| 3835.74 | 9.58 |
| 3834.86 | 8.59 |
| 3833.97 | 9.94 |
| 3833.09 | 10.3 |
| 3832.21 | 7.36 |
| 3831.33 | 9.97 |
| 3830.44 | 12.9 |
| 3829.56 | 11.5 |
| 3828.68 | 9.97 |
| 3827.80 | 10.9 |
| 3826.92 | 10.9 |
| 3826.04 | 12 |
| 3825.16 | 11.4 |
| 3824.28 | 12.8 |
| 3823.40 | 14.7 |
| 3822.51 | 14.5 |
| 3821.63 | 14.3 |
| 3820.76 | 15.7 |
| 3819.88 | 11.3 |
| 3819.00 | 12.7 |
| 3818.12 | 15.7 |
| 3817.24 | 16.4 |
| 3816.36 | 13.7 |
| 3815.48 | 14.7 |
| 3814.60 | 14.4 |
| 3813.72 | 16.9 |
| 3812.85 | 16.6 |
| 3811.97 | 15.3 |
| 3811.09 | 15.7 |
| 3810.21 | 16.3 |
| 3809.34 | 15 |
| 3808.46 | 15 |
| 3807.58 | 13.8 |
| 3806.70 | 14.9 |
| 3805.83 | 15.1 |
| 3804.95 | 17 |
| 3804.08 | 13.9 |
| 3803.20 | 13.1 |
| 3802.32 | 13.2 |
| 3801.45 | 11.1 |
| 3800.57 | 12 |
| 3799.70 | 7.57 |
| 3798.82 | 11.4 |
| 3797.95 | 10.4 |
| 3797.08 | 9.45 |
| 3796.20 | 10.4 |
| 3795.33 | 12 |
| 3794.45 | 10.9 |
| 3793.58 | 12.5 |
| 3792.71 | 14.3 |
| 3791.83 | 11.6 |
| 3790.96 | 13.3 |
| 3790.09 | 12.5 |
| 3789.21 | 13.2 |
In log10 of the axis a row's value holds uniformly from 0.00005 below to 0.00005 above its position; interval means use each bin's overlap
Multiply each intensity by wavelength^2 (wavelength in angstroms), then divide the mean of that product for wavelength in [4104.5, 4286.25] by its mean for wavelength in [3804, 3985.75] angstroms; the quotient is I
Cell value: 1.4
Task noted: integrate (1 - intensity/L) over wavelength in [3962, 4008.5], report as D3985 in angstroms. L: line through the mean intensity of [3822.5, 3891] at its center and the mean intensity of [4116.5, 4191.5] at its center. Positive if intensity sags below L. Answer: 0.33 angstroms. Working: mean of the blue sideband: 13.1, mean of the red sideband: 16.3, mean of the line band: 14.4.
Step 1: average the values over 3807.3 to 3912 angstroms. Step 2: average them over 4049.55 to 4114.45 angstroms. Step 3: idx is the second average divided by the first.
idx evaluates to 1.2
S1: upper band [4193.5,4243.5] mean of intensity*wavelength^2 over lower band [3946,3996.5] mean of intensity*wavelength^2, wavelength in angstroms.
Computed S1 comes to 1.33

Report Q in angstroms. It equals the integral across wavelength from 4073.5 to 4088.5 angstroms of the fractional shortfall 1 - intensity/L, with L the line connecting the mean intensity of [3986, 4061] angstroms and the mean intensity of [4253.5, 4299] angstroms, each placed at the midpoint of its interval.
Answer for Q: 1.0 angstroms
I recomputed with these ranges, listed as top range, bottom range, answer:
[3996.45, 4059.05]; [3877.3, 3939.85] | 1.34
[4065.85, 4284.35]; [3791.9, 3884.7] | 1.43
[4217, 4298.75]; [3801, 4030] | 1.36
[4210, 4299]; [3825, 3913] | 1.49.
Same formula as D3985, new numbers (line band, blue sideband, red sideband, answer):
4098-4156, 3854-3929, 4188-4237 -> 1.11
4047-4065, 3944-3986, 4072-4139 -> -3.82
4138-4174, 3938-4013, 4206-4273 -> -1.30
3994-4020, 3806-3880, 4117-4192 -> -3.08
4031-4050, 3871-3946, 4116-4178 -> -2.62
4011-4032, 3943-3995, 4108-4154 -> -2.89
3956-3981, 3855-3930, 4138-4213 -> 4.30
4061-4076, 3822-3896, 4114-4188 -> -1.07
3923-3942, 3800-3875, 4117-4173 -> 2.20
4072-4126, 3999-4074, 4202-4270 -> 6.03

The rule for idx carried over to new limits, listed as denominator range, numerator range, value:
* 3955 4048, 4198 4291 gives 1.06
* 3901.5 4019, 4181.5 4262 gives 1.13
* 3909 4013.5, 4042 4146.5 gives 1.10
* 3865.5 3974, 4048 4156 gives 1.17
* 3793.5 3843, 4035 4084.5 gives 1.38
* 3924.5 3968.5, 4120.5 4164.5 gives 1.22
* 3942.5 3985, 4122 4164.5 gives 1.22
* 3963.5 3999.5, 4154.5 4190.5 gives 1.18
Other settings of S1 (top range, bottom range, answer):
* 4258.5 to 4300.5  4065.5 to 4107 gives 1.17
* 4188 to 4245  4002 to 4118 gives 1.11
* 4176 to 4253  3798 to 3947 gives 1.44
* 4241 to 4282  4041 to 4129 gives 1.11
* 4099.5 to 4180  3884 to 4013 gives 1.23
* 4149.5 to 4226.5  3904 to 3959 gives 1.31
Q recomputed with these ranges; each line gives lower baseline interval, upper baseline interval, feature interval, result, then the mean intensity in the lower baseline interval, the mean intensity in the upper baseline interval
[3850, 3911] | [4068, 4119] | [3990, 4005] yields -2.19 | 14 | 14.9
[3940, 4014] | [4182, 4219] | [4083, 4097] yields 1.01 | 14.8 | 16.4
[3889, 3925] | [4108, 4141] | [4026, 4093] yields -4.58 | 14.2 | 16.1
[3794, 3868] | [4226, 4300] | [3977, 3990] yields -0.93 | 13.1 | 16.2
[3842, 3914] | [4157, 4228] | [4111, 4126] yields 0.03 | 14.1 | 16.4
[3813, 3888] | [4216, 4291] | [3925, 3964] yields 0.53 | 13.3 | 16.4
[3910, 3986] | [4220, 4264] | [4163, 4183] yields -0.20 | 13.7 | 16.5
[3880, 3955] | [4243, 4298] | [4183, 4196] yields -0.70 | 13.9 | 16.1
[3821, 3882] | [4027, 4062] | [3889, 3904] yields 1.26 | 13.2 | 17.3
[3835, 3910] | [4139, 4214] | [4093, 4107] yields 1.79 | 13.5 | 16.3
